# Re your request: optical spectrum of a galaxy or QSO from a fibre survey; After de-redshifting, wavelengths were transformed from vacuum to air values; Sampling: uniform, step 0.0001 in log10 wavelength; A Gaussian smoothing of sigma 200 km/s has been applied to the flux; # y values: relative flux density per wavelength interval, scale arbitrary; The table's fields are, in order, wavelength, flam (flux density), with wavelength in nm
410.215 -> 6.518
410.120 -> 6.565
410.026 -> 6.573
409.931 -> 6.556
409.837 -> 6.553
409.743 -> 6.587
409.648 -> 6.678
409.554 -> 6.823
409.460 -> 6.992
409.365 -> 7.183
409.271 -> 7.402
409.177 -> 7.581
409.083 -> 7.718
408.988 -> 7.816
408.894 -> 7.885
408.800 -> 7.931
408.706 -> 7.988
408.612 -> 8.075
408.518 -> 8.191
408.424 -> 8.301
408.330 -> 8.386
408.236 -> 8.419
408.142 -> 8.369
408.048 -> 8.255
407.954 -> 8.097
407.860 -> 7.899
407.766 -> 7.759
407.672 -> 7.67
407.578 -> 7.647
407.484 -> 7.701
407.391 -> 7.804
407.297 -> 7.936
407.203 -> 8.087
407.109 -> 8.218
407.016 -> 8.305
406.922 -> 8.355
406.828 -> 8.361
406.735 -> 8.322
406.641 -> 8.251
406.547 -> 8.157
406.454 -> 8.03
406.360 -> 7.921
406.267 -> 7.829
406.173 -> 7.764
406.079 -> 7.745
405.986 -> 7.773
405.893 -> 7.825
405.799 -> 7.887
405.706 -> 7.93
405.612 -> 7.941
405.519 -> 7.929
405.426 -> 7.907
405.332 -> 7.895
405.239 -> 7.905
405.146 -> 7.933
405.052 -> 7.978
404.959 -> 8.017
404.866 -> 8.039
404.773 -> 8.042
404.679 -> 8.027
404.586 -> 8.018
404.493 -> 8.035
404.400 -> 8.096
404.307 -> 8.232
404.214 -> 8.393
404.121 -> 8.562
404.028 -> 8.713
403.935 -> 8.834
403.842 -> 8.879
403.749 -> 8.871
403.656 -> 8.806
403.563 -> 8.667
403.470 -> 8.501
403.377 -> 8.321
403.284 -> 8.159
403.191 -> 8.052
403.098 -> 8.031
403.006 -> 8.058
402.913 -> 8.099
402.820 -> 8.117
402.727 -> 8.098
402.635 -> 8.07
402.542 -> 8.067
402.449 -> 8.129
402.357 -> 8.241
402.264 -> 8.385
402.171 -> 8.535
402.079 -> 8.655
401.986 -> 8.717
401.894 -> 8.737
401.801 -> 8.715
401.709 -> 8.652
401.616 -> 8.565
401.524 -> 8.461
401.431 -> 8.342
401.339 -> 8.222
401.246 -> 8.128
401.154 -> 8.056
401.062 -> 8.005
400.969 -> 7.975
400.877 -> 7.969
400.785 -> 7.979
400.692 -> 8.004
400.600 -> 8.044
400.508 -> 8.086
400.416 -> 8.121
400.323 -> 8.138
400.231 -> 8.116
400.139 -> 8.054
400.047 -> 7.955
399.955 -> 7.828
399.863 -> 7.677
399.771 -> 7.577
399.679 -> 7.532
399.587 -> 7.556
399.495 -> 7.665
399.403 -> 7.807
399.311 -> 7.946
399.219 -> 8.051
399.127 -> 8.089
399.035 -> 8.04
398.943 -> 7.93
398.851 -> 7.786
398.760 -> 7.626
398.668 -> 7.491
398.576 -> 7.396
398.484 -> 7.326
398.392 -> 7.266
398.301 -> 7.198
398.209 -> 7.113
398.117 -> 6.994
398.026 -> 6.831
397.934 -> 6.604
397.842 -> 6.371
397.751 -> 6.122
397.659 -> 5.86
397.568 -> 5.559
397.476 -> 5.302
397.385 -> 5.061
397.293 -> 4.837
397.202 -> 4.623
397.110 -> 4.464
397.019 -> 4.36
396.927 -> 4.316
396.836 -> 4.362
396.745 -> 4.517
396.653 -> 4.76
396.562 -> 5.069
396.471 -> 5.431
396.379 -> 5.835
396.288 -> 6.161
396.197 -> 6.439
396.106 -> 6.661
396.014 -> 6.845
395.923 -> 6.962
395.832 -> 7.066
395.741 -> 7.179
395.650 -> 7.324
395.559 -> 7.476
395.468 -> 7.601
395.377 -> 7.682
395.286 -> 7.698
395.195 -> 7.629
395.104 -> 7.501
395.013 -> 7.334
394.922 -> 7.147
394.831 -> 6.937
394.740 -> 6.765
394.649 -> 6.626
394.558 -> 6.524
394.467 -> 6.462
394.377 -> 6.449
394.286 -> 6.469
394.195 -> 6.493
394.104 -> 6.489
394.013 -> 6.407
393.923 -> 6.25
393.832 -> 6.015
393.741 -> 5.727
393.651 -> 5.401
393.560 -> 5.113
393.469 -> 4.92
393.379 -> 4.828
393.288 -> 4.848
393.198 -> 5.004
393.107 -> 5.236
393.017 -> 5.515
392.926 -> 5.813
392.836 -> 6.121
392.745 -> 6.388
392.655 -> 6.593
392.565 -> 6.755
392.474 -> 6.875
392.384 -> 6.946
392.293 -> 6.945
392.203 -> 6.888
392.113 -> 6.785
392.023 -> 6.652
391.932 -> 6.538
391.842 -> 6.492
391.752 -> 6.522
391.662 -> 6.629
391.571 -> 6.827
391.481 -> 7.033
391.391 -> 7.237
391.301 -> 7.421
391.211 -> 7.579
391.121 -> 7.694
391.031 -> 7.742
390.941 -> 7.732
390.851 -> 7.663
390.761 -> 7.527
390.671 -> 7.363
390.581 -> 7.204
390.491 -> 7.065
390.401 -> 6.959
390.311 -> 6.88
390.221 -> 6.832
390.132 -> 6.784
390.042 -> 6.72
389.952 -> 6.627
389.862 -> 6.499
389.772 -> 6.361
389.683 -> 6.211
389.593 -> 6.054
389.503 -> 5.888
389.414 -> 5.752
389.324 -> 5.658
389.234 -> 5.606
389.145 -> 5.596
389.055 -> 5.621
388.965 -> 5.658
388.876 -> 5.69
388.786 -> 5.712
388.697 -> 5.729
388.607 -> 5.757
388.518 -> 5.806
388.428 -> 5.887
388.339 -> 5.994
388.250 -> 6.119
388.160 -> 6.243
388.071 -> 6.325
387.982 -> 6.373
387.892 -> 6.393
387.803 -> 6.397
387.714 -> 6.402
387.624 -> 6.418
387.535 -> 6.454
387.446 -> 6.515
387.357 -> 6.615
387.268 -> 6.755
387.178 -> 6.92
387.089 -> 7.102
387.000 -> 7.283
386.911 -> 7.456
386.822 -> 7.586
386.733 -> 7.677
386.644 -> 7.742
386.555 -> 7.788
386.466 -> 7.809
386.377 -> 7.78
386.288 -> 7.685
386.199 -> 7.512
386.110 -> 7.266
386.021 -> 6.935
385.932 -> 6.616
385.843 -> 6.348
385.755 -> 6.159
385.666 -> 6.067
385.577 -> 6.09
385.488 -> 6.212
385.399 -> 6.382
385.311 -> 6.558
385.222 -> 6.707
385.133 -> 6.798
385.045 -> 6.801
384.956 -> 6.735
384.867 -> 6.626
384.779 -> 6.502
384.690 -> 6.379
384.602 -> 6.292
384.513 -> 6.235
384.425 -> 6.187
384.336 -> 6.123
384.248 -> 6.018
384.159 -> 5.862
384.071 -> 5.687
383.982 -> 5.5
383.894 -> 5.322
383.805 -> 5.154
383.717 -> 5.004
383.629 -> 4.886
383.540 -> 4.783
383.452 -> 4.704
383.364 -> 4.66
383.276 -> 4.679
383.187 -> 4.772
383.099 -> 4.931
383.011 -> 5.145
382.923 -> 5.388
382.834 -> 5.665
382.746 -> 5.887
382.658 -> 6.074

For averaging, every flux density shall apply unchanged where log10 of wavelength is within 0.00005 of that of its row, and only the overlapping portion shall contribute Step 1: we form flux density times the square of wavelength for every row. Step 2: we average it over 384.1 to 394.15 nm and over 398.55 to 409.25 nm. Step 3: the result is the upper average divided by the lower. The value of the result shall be 1.3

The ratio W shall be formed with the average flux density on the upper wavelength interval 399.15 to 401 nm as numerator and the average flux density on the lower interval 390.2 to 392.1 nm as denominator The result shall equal 1.11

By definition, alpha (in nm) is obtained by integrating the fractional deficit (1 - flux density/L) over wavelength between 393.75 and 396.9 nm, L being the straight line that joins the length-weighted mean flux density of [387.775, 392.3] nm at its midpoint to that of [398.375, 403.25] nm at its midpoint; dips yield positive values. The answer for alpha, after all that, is 0.32 nm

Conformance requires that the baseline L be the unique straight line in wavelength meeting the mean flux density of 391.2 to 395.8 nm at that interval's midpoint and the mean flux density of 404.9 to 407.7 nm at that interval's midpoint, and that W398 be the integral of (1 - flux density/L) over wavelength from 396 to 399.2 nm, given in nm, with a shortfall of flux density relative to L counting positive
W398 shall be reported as 0.37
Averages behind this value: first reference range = 6.55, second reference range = 7.97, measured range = 6.2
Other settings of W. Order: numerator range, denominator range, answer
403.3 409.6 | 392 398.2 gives 1.30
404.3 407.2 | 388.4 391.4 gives 1.23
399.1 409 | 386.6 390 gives 1.28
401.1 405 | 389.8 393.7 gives 1.27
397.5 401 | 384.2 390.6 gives 1.15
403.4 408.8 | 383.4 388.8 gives 1.27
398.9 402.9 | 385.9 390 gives 1.24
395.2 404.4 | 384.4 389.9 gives 1.15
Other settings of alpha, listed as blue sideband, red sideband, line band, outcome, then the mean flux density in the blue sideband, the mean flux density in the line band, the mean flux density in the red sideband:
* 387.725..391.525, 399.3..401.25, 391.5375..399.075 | 0.94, 6.51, 6.35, 7.92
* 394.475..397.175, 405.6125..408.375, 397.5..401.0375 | -0.33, 6.35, 7.51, 8.02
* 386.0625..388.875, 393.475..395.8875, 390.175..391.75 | -0.12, 6.74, 7.24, 6.73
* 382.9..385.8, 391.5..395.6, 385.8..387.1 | -0.31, 5.8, 7.38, 6.45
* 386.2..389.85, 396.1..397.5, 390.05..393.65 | -0.43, 6.48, 6.6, 5.09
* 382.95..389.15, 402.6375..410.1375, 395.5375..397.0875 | 0.27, 6.26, 5.88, 7.95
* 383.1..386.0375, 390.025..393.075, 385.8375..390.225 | -0.11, 5.91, 6.54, 6.9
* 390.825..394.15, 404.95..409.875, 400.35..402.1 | -0.25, 6.41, 8.28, 7.85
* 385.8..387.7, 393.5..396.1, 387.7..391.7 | 0.27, 7.14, 6.52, 6.76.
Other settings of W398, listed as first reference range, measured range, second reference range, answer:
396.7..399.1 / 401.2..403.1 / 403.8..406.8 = -0.27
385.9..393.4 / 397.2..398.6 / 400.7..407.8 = 0.22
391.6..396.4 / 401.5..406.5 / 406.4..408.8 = -0.36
